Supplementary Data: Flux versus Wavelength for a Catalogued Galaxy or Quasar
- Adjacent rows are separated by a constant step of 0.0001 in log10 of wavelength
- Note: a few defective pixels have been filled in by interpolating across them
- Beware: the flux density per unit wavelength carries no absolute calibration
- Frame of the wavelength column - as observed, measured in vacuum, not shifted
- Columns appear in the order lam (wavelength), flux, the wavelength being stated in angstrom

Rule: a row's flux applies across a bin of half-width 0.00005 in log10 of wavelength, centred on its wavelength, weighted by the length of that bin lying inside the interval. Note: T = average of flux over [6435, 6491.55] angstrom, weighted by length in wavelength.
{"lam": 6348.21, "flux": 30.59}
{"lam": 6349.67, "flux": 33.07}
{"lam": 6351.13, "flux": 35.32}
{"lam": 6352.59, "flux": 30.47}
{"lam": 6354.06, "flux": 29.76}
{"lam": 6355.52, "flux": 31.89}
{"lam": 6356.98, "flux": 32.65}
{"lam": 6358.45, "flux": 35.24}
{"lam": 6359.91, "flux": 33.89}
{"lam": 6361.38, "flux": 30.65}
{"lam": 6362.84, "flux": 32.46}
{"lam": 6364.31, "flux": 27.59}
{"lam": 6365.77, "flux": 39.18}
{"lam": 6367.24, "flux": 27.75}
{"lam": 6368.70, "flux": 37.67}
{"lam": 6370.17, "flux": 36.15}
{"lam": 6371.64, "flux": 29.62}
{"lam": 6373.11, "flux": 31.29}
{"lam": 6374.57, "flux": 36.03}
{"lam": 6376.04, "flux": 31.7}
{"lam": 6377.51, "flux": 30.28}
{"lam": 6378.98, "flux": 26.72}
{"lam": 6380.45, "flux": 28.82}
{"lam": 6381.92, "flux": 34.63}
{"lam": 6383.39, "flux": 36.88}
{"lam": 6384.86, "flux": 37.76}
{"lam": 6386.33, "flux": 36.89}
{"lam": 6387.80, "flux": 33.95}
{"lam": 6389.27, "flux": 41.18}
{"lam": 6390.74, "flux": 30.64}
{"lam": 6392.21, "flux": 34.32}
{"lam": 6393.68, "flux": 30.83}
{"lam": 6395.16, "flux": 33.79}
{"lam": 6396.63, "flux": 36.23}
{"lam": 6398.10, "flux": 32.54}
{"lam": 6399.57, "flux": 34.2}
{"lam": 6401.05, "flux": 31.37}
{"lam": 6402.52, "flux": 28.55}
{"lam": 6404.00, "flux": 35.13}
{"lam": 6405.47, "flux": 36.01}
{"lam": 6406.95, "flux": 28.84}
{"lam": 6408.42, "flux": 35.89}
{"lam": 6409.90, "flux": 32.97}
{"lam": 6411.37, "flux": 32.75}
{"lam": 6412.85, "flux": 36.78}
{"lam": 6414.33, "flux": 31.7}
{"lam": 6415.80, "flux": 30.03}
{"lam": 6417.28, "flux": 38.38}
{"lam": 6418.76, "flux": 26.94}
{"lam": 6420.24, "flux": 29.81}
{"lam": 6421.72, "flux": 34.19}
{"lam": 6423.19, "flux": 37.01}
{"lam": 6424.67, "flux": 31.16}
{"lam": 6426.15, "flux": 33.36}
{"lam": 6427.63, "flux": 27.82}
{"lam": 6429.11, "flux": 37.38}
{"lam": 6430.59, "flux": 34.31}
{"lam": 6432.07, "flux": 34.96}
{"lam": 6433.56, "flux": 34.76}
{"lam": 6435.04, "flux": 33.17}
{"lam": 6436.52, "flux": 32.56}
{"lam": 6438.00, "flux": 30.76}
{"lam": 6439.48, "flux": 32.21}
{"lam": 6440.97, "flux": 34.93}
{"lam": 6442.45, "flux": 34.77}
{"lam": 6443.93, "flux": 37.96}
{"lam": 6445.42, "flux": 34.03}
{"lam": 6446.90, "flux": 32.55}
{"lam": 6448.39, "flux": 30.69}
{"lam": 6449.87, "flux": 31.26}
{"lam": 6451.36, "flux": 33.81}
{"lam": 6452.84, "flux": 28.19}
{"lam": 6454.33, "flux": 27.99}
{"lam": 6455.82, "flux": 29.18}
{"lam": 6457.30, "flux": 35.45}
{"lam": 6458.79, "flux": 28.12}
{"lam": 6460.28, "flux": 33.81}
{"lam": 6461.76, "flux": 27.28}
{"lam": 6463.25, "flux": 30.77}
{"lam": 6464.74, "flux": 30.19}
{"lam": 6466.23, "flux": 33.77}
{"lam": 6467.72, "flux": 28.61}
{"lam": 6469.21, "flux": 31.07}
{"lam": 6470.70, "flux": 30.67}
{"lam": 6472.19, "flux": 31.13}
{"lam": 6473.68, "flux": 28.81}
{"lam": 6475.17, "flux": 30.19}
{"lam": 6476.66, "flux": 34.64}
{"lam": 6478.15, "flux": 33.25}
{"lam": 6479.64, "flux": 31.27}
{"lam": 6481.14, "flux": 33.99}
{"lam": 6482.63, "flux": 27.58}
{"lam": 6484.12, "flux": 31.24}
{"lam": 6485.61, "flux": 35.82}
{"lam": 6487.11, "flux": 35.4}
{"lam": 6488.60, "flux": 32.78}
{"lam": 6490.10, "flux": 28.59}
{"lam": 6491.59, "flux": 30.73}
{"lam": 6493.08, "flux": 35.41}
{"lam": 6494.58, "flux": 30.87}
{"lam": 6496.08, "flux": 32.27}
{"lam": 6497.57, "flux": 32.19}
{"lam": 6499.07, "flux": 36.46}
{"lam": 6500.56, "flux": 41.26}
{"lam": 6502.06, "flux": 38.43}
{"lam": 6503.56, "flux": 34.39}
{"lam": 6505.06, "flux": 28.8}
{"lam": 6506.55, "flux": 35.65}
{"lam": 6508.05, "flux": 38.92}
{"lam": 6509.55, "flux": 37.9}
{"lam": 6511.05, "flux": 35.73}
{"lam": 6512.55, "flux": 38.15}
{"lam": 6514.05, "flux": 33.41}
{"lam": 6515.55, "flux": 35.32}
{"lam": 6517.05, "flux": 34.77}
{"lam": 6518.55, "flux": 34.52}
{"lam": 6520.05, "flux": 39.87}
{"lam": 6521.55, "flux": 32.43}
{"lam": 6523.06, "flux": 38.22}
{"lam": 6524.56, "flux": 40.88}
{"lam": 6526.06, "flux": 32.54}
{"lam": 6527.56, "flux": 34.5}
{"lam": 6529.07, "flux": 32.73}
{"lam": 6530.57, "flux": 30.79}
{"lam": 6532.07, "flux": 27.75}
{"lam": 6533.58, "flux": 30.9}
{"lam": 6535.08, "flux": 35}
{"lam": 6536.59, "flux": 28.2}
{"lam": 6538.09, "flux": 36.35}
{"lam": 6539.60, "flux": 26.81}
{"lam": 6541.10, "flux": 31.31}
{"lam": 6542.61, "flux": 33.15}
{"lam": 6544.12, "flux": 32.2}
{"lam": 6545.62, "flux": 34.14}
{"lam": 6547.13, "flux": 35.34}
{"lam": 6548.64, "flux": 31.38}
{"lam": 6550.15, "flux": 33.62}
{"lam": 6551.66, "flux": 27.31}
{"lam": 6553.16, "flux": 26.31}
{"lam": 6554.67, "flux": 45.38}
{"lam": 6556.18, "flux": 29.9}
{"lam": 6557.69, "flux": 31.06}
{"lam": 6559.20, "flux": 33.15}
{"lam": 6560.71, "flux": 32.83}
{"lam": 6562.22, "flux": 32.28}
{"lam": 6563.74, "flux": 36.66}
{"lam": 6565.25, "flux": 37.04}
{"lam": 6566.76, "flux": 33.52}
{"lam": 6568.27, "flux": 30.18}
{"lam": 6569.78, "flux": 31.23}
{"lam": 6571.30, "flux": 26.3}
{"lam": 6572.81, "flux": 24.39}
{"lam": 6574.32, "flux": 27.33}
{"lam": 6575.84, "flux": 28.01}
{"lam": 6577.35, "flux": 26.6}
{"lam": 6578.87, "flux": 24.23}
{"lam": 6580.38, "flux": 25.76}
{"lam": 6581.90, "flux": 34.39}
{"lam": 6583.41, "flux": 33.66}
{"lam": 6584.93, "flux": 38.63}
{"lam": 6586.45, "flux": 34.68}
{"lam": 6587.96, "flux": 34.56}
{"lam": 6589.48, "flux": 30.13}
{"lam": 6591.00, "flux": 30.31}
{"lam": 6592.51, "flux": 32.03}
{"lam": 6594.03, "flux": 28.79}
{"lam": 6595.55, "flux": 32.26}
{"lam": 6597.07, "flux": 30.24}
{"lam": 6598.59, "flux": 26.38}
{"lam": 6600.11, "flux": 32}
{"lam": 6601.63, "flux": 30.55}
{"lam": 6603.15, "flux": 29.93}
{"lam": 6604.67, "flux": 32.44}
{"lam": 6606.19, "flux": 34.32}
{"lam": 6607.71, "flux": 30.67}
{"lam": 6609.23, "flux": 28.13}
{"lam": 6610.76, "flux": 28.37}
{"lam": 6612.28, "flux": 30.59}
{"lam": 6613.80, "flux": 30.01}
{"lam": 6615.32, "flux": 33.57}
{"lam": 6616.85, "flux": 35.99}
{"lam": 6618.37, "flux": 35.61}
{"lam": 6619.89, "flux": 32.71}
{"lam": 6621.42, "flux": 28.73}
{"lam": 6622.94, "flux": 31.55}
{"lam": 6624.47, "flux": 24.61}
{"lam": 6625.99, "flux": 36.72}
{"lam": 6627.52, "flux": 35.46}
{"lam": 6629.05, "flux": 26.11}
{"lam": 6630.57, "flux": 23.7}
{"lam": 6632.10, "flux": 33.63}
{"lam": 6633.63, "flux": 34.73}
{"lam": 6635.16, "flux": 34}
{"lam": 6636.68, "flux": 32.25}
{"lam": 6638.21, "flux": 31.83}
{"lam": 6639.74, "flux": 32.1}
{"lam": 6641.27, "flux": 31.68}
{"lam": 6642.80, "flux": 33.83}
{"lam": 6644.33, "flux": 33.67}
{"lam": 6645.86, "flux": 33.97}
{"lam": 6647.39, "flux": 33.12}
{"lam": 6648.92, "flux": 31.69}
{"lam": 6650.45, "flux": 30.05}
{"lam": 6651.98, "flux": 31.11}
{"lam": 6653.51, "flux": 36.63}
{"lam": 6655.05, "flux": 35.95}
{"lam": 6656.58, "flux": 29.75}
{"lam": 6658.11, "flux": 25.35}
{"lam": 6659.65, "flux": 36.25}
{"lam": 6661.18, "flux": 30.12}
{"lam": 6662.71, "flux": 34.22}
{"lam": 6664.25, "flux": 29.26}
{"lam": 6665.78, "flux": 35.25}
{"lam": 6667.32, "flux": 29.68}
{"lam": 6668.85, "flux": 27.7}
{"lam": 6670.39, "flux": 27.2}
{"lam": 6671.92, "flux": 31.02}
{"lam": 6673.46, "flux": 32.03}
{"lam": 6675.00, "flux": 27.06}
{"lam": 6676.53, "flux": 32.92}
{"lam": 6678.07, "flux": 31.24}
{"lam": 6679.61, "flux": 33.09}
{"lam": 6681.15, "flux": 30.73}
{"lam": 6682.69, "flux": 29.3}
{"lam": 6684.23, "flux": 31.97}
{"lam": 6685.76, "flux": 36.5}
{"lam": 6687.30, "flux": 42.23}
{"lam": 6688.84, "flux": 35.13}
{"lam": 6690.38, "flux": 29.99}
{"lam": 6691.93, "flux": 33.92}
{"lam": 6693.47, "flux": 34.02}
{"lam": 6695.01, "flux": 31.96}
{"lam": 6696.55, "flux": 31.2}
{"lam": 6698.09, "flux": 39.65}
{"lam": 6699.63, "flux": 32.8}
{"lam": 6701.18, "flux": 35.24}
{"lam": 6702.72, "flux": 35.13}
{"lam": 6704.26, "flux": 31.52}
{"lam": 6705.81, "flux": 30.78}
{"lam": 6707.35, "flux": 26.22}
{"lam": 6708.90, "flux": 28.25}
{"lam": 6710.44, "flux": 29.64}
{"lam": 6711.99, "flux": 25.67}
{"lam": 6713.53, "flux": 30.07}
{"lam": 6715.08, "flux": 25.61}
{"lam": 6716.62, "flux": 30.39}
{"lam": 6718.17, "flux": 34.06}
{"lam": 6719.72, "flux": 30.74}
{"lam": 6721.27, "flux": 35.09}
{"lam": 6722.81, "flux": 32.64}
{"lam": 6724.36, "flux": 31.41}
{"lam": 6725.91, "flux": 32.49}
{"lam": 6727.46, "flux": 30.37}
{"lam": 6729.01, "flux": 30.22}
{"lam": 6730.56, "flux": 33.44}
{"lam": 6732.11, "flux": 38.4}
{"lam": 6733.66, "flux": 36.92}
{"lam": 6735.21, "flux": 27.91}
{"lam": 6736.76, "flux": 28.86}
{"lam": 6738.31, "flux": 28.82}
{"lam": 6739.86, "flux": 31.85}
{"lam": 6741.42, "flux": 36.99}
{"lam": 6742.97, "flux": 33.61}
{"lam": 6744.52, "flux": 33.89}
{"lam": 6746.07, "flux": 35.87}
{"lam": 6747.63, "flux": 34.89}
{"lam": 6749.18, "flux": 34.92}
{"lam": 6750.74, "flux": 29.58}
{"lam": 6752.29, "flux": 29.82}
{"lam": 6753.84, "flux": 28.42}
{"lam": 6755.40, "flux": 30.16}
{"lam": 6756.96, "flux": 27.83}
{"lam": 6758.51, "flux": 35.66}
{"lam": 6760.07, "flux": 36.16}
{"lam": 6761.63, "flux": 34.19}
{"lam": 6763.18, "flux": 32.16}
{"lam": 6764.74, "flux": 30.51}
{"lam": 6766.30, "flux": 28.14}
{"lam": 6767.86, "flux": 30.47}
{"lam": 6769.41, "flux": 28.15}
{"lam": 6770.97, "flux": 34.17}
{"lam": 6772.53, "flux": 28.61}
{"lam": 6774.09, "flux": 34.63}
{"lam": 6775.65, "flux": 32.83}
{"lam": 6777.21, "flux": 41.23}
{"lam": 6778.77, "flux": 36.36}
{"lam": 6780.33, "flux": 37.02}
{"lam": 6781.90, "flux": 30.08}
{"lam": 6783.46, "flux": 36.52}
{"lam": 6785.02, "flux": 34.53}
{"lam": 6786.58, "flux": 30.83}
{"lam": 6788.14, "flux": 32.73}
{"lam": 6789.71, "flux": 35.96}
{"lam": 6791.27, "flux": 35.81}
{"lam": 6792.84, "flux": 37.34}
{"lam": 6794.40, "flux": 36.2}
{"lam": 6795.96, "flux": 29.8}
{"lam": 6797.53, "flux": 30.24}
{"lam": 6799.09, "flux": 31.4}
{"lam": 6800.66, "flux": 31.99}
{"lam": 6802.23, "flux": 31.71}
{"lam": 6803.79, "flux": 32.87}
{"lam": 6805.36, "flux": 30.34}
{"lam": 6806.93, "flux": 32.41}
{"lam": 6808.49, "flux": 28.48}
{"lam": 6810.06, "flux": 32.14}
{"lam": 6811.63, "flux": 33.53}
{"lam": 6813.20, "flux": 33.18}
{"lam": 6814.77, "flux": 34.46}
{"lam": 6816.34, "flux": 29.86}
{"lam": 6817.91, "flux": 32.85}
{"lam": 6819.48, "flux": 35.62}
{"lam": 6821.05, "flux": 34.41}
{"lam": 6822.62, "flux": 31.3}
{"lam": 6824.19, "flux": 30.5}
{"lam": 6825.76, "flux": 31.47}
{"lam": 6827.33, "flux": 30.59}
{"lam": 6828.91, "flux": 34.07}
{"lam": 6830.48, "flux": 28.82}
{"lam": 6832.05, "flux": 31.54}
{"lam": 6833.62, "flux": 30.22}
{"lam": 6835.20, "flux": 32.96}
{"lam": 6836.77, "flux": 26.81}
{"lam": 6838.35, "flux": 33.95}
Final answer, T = 31.8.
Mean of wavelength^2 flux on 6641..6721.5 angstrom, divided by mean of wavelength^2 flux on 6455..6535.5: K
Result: 1.02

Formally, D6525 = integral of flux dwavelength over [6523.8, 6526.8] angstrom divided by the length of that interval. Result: 36.8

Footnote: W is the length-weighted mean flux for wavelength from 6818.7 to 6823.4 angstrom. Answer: 33.8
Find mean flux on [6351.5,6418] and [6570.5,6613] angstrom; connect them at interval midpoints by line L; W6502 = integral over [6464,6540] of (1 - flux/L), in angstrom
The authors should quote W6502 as -4.6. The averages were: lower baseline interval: 33.2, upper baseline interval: 30.2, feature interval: 33.4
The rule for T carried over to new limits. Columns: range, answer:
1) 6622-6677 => 31.5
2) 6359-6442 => 33.2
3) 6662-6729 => 31.7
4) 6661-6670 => 30.9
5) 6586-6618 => 31.3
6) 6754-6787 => 32.8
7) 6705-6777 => 31.6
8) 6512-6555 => 33.4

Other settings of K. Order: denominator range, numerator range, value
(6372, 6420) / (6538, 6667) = 1.02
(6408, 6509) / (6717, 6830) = 1.10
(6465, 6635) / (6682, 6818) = 1.07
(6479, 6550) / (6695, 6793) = 1.03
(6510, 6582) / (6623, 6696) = 1.02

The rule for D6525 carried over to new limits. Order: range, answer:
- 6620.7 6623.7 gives 30.2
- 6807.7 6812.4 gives 31.4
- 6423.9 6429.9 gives 32.5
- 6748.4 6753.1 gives 31.5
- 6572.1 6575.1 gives 25.9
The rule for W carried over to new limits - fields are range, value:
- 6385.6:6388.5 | 35.4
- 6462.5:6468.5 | 30.8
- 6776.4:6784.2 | 36.2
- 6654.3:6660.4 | 31.8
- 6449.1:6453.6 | 31.1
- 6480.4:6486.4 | 32.2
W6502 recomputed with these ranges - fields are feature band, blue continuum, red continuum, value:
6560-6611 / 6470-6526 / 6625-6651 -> 3.18 angstrom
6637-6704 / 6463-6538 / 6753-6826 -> 0.99 angstrom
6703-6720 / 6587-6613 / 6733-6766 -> 1.27 angstrom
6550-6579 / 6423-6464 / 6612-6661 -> 1.14 angstrom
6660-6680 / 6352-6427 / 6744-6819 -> 1.17 angstrom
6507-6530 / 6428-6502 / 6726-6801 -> -2.41 angstrom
